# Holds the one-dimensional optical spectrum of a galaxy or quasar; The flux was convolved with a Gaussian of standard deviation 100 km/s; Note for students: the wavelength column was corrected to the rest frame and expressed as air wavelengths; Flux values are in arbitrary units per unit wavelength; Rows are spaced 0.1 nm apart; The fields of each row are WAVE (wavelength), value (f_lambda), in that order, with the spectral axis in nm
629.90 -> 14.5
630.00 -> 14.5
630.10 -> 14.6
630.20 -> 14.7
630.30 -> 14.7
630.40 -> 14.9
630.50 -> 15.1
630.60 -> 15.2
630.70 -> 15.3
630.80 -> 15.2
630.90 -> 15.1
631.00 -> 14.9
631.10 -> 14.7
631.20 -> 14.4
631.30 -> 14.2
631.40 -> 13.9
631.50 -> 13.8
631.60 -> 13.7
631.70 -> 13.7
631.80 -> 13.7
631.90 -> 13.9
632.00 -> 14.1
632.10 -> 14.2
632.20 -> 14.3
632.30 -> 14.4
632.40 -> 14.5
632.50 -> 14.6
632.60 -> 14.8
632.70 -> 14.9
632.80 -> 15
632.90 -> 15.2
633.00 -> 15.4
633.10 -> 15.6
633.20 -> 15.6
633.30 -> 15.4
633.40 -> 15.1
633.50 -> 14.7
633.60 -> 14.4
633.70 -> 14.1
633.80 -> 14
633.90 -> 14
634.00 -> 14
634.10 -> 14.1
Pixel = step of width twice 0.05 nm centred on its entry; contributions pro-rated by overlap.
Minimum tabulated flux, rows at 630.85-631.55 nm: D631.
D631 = 13.8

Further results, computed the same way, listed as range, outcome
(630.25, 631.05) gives 14.7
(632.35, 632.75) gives 14.5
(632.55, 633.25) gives 14.8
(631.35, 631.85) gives 13.7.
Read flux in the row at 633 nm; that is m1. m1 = 15.4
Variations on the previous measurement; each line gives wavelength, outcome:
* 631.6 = 13.7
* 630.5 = 15.1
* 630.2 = 14.7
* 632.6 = 14.8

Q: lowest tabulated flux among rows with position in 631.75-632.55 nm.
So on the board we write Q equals 13.7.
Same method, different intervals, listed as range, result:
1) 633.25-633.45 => 15.1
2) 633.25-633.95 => 14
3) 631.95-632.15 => 14.1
